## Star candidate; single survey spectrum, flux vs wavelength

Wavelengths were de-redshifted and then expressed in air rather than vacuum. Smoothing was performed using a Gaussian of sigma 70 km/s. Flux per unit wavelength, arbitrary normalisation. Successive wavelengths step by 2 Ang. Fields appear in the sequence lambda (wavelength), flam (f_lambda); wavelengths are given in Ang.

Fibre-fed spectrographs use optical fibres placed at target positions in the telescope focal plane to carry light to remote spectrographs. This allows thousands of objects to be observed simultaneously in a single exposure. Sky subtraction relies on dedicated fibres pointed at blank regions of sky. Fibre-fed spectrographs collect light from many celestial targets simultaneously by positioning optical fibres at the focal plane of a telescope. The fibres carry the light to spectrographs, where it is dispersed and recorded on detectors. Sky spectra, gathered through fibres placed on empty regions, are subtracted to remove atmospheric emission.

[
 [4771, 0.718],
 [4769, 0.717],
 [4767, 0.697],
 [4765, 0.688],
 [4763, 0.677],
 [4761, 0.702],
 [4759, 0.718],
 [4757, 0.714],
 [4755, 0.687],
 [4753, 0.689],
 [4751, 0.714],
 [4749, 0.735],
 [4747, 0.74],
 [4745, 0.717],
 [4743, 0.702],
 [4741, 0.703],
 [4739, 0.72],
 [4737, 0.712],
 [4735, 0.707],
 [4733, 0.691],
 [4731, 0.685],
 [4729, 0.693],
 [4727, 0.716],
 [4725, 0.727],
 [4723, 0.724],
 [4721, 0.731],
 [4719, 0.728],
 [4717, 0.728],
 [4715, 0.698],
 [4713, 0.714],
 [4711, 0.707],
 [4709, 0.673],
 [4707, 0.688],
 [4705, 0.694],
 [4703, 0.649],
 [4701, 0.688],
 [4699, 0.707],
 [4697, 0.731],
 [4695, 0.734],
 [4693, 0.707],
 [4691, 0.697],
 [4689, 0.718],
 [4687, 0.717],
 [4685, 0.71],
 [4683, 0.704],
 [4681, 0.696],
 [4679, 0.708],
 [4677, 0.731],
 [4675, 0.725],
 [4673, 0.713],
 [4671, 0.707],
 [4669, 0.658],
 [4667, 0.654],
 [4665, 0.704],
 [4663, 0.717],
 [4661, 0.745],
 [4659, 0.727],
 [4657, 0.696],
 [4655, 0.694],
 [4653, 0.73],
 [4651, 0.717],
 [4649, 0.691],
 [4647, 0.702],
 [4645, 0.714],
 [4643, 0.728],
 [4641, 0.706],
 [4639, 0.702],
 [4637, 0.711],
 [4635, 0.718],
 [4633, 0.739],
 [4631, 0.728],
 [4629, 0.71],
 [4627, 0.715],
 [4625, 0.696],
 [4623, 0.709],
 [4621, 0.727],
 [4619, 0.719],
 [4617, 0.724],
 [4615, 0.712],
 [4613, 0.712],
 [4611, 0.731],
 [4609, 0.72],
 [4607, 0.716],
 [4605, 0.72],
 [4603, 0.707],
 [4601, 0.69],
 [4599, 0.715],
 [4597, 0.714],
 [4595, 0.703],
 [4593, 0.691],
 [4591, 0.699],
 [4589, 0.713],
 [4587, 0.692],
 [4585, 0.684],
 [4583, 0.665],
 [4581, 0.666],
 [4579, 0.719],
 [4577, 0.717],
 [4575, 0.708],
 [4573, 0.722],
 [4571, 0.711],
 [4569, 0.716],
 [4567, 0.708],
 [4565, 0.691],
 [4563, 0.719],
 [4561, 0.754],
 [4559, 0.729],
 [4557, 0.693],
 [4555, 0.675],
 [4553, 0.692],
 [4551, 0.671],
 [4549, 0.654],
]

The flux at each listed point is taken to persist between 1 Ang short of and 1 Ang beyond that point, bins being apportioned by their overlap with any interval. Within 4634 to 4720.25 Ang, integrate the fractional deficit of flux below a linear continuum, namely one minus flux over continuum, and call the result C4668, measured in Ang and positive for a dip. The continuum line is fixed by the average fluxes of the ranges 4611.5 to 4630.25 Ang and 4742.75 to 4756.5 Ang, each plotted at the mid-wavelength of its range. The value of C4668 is 0.84 Ang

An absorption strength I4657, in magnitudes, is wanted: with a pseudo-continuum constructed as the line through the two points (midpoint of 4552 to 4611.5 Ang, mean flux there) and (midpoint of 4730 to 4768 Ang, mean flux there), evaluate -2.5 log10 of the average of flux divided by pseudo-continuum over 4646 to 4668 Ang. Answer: 0.00 mag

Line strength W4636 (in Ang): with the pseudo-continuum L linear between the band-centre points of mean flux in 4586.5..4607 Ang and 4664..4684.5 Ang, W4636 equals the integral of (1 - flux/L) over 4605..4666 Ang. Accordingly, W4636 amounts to -1.1 Ang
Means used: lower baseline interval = 0.705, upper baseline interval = 0.7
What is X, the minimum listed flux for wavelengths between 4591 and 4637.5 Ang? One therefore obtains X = 0.69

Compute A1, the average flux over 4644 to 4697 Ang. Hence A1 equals 0.709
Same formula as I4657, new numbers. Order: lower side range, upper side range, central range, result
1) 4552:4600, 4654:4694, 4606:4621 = -0.02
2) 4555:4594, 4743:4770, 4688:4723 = 0.00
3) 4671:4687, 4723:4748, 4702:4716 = 0.03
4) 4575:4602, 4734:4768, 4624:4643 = -0.02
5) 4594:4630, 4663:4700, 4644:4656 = 0.00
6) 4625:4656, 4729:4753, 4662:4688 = 0.01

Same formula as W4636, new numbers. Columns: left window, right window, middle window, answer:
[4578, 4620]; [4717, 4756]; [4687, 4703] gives 0.0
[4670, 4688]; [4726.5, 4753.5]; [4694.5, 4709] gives 0.3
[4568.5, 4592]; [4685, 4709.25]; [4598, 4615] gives -0.3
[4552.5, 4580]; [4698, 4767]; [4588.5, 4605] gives 0.1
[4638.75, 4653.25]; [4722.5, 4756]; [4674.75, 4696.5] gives -0.1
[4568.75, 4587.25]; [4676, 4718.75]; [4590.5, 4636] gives -0.8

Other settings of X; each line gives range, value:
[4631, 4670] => 0.654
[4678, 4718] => 0.649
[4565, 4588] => 0.665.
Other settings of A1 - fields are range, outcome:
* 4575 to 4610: 0.702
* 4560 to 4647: 0.711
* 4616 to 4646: 0.716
